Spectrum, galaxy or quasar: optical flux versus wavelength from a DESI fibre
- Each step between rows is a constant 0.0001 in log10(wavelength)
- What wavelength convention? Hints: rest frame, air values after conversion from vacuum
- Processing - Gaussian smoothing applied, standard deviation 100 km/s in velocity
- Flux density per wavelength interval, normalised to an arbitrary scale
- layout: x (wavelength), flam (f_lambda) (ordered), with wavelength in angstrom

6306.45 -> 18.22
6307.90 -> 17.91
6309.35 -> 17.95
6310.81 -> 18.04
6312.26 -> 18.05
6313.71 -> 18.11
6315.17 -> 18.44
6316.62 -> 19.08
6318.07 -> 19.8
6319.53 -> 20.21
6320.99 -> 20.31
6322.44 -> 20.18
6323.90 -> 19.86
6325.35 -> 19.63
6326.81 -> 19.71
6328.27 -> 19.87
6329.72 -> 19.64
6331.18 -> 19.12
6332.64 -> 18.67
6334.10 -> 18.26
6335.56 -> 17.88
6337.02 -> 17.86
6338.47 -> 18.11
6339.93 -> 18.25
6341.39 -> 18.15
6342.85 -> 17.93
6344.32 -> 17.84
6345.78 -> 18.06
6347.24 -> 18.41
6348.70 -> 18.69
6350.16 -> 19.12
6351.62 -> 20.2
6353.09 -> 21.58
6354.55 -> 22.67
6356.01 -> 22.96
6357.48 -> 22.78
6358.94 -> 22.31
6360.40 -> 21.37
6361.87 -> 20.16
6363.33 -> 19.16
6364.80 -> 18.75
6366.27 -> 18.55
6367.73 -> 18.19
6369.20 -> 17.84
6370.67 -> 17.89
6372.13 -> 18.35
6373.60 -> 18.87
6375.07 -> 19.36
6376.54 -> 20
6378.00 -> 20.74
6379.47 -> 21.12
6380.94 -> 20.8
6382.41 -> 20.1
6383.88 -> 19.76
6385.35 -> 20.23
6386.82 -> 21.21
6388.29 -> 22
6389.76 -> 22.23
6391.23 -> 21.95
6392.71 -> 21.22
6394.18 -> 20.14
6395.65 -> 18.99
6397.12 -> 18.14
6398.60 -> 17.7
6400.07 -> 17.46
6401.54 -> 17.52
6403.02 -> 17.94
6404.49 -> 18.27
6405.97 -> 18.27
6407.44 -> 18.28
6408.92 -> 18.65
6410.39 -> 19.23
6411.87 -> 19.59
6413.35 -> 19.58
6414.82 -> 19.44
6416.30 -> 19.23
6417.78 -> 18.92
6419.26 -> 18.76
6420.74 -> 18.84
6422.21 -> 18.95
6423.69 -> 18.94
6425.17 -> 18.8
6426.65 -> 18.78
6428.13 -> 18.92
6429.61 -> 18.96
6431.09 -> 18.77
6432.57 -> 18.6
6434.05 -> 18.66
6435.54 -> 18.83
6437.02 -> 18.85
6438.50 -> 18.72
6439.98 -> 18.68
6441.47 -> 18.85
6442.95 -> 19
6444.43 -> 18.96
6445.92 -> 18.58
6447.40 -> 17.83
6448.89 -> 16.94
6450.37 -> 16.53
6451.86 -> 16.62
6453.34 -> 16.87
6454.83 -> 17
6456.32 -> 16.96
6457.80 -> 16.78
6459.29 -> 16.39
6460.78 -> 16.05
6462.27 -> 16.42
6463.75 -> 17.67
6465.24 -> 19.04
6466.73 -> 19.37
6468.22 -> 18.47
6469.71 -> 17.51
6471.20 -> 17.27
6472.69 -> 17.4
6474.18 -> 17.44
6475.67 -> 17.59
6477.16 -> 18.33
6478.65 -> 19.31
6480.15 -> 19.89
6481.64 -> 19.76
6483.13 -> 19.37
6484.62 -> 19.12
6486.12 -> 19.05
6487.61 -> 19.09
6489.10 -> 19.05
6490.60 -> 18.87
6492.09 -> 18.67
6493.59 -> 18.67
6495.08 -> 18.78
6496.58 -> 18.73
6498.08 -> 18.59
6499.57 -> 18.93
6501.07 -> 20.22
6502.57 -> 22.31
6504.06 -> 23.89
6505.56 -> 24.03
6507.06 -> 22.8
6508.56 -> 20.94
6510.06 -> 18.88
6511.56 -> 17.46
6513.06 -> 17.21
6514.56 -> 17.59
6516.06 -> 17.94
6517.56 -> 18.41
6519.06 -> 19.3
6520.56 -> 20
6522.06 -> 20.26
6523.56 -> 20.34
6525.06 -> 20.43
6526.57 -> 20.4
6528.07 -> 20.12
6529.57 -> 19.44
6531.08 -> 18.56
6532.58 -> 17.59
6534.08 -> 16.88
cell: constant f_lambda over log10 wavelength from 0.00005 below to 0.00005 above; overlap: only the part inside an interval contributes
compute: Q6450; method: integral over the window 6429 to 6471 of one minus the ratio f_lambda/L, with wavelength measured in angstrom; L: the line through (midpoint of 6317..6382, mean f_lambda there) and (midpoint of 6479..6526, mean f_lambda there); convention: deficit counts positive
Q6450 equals 3.60 angstrom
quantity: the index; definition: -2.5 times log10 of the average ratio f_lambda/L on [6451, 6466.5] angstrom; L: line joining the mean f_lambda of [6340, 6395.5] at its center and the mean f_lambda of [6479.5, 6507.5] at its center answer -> 0.17 mag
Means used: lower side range 20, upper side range 20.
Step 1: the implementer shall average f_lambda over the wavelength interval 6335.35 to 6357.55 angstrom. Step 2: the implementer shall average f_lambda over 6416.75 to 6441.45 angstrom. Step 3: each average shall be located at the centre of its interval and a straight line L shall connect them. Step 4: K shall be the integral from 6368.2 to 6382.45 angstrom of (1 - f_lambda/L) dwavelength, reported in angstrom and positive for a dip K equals -0.2 angstrom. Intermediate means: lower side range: 19.3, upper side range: 18.8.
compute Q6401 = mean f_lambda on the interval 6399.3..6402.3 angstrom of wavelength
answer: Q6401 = 17.5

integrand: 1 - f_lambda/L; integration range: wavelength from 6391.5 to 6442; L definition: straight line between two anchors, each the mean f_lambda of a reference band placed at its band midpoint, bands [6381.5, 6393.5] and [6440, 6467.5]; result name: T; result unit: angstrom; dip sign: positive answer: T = 1.7 angstrom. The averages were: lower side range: 21.1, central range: 18.8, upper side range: 17.6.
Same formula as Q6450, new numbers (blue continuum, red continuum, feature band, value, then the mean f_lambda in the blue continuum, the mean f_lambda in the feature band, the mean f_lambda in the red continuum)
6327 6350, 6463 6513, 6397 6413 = 0.44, 18.5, 18.3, 19.3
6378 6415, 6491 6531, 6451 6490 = 3.39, 19.6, 18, 19.8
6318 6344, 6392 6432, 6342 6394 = -3.10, 19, 20.1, 18.8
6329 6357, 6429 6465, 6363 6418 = -2.43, 19.2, 19.4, 17.8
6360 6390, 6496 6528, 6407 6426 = 0.77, 19.8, 19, 19.9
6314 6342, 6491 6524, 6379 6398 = -1.25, 19.1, 20.6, 19.7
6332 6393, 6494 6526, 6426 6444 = 0.90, 19.7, 18.8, 19.8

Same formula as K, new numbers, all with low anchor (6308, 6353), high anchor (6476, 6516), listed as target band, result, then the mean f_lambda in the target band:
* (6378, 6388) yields -0.80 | 20.6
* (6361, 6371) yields 0.16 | 18.7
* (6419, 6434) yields 0.34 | 18.8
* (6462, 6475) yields 1.03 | 17.9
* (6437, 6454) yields 1.17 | 18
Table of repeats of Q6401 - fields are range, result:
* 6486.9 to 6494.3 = 18.9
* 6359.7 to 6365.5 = 19.8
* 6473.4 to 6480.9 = 18.5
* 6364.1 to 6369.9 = 18.3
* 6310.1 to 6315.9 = 18.2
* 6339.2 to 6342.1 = 18.2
